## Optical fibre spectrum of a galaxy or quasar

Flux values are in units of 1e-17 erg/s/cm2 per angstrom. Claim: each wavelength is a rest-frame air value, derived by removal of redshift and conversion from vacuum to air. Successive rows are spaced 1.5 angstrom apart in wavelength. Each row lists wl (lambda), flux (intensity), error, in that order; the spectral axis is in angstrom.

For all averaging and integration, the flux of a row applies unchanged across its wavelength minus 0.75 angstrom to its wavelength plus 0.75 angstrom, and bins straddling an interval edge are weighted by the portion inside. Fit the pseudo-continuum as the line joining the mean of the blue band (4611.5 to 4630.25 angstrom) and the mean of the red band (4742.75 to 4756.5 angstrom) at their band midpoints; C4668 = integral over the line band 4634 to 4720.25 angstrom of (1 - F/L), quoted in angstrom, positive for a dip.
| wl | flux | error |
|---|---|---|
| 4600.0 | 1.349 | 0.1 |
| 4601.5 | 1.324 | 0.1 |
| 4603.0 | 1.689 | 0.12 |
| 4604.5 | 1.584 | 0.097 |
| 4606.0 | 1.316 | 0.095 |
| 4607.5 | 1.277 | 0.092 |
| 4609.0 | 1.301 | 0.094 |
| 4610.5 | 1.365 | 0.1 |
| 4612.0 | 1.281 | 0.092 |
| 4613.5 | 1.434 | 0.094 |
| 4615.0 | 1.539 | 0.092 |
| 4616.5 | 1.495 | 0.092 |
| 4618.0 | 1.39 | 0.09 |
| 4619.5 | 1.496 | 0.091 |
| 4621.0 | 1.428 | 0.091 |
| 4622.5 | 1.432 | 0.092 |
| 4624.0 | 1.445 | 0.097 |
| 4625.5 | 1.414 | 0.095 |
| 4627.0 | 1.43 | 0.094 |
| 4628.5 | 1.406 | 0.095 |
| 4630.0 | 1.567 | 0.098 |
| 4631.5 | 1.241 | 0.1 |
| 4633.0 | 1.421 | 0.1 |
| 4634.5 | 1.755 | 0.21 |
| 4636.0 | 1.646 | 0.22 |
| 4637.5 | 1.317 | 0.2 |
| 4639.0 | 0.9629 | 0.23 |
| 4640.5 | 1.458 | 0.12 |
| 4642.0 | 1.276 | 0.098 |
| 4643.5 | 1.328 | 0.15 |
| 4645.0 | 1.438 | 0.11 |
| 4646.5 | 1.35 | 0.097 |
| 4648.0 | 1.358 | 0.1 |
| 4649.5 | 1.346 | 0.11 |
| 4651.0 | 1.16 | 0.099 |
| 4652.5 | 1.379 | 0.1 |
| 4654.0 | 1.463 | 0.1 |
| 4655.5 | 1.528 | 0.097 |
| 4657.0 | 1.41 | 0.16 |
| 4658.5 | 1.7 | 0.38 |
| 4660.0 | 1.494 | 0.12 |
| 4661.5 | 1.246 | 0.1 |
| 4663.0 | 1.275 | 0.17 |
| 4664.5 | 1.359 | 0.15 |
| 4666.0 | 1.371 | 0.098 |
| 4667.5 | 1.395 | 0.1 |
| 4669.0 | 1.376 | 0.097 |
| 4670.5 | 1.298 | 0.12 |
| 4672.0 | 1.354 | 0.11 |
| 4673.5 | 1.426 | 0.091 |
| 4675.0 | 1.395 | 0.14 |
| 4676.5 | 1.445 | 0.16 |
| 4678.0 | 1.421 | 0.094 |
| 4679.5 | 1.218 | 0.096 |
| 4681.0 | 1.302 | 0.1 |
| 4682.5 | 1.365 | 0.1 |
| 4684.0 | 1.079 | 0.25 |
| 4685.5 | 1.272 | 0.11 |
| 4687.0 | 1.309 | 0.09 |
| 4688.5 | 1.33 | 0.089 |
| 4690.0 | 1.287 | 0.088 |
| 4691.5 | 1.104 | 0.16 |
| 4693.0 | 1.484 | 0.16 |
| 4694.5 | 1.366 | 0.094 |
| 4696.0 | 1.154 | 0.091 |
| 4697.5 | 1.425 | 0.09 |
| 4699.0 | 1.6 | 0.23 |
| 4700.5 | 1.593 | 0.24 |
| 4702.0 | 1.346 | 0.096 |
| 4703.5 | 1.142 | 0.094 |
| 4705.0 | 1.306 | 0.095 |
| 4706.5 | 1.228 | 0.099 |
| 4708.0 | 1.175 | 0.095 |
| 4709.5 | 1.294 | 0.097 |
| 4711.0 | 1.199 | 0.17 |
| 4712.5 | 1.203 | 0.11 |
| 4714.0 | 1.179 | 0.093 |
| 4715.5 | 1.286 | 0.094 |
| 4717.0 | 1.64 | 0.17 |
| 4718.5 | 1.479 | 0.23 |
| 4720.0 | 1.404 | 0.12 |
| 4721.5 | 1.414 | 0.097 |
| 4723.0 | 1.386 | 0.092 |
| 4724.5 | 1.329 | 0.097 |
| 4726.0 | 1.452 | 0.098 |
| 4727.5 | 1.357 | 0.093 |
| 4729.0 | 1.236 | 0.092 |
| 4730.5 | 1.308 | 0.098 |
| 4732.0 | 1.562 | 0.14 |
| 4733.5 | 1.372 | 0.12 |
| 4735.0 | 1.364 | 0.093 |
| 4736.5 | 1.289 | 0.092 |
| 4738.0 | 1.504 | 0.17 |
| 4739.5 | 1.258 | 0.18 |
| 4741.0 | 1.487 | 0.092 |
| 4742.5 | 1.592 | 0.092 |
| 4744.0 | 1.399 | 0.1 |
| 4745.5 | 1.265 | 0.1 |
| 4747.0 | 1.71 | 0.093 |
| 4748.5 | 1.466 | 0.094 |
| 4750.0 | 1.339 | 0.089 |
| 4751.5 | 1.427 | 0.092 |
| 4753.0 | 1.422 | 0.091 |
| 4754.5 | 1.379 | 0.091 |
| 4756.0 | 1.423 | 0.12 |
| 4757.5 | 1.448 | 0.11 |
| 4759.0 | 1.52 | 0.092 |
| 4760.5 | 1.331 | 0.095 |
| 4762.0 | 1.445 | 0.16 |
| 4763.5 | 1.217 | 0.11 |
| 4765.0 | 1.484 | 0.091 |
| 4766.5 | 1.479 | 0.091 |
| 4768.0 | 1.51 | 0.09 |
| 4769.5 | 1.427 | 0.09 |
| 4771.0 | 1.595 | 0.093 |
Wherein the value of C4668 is 5.1 angstrom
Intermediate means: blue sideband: 1.44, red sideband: 1.43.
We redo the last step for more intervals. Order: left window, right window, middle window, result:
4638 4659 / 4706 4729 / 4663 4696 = 0.59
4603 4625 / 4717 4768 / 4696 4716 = 1.65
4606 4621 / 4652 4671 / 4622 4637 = -0.79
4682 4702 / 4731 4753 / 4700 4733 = 1.00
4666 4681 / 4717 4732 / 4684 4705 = 0.76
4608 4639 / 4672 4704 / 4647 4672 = -0.11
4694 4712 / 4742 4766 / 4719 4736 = -0.13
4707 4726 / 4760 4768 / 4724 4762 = -1.02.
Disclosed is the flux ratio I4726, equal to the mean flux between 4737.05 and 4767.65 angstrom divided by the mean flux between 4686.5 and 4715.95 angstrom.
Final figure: 1.10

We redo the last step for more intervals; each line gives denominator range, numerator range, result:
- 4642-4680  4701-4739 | 0.97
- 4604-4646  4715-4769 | 1.01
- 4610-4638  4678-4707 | 0.91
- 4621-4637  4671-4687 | 0.90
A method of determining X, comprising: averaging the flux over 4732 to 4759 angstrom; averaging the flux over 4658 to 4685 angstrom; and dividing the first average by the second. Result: 1.05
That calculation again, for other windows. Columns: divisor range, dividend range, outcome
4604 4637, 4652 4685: 0.96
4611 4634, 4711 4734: 0.96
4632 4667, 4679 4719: 0.94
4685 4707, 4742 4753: 1.09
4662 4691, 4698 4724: 1.01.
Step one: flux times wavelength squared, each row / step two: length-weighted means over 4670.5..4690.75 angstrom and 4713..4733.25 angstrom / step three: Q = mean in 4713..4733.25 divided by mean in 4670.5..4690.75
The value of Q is 1.1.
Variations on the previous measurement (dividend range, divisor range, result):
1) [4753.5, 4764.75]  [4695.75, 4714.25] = 1.10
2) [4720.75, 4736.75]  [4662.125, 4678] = 1.03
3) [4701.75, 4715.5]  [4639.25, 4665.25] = 0.91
